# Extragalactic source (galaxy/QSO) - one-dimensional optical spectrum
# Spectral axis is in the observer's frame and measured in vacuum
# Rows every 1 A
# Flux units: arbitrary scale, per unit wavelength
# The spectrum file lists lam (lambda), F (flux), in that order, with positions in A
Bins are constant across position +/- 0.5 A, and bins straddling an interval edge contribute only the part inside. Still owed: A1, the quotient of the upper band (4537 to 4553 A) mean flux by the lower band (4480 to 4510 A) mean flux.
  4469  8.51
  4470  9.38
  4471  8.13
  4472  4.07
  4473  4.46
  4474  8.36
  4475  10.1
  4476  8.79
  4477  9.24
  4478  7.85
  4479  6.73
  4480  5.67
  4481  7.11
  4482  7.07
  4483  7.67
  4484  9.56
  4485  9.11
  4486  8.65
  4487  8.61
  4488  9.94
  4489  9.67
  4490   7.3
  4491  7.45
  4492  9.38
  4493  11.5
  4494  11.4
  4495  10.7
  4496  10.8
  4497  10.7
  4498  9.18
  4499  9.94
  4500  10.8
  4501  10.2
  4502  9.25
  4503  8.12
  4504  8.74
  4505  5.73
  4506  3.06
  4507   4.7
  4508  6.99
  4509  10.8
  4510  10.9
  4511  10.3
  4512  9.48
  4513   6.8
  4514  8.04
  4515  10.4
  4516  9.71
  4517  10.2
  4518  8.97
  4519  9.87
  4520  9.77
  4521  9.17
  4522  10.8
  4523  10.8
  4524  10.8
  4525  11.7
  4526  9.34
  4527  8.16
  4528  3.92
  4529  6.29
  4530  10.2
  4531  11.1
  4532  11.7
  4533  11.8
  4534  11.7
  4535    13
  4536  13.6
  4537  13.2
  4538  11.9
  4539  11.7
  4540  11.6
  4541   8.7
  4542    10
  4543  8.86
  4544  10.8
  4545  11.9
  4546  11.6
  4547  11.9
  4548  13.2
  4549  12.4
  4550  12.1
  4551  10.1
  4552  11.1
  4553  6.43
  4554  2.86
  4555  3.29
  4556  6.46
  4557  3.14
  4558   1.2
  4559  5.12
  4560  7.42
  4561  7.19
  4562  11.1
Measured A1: 1.3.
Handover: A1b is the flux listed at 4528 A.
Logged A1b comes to 3.92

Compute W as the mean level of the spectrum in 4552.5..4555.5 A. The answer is 4.19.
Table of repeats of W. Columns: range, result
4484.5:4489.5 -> 9.2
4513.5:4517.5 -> 9.59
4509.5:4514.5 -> 9.1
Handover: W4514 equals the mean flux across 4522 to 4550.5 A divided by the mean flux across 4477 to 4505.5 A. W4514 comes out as 1.2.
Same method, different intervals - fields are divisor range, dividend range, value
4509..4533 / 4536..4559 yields 0.97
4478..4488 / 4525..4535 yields 1.22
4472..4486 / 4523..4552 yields 1.40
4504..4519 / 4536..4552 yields 1.36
